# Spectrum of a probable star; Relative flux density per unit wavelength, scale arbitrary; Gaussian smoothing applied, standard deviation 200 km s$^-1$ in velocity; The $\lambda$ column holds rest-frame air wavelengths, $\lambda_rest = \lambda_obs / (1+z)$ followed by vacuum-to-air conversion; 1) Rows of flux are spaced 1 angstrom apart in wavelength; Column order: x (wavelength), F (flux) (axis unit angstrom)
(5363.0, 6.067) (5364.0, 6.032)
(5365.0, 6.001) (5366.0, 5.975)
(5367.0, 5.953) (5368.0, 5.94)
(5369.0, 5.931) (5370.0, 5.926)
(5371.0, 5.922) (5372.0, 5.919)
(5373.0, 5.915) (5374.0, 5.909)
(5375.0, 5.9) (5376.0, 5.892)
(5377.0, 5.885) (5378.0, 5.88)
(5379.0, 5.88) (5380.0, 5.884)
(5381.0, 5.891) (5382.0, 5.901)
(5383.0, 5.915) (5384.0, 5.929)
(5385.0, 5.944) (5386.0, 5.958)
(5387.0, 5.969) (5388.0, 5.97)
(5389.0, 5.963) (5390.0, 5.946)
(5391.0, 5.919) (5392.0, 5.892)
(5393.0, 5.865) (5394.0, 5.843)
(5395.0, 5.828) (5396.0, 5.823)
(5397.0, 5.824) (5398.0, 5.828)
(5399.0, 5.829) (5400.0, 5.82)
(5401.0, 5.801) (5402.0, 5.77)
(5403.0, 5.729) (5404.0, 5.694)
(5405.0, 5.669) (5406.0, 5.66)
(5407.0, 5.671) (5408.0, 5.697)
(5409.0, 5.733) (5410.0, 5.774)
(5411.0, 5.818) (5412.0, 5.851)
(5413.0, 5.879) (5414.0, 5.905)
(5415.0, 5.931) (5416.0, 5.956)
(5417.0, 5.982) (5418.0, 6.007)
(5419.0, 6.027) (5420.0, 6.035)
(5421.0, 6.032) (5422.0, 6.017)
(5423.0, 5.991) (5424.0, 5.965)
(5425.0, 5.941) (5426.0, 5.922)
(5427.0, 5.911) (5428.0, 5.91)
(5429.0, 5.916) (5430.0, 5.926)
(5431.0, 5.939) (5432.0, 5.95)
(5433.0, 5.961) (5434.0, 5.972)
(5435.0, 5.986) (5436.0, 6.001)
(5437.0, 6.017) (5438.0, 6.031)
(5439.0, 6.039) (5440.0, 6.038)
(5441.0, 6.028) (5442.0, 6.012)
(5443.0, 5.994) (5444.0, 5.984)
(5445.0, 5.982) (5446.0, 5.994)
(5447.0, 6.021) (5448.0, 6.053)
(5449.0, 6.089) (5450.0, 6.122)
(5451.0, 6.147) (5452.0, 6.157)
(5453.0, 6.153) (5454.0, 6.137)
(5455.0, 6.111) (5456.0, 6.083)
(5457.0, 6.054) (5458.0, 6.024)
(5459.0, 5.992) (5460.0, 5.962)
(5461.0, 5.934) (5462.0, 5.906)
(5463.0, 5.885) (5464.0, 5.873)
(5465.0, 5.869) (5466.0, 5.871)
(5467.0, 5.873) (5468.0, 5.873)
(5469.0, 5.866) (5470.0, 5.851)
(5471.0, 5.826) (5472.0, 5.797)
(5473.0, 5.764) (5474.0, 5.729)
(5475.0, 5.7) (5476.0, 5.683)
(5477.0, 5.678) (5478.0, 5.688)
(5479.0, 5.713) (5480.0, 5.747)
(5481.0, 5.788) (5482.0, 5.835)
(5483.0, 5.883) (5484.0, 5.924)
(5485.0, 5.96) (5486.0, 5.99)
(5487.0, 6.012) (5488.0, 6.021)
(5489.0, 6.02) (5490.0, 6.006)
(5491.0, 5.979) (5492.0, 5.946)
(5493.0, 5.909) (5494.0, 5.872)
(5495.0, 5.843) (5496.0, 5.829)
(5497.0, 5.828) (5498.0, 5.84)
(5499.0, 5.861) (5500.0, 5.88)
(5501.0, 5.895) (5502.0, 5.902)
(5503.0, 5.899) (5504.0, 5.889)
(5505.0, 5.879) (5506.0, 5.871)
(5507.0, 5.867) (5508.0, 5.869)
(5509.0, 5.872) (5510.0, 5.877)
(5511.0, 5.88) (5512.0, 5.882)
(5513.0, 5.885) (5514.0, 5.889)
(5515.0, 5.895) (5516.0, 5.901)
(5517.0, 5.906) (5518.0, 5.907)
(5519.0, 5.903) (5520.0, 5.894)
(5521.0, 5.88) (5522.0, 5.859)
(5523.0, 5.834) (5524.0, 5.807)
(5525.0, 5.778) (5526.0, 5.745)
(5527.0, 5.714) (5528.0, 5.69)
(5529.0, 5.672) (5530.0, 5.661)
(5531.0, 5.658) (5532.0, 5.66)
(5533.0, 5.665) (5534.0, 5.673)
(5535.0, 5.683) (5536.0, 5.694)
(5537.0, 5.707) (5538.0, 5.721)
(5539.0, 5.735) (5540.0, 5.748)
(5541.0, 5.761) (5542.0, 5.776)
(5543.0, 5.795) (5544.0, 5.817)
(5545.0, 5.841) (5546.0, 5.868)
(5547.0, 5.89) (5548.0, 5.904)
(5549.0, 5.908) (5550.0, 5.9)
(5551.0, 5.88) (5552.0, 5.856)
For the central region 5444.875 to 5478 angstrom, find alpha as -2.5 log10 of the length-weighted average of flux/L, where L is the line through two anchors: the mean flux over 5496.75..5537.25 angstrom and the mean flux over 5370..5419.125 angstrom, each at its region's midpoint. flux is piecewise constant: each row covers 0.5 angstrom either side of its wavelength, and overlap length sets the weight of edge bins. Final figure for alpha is -0.018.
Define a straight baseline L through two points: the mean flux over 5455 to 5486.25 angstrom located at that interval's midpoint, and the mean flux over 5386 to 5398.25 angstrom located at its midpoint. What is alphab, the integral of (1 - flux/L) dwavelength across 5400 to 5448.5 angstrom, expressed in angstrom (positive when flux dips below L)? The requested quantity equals -0.31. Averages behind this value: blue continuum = 5.89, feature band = 5.92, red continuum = 5.86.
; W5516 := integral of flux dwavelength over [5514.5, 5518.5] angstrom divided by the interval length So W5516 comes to 5.9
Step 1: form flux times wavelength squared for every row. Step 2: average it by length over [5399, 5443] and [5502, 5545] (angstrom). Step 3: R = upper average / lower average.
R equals 1.02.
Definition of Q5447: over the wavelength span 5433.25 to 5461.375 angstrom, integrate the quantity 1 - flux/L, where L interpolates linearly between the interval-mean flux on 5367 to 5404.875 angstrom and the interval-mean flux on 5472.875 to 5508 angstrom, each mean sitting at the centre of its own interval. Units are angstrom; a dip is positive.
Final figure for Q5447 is -0.81 angstrom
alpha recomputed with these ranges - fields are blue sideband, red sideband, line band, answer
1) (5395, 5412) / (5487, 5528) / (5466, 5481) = 0.01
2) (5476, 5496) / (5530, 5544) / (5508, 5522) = -0.02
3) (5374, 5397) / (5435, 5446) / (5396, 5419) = 0.02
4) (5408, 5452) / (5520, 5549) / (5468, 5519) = 0.00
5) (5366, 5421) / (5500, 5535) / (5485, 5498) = -0.02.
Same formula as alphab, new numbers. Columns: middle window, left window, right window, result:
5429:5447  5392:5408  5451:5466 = -0.19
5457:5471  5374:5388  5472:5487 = -0.22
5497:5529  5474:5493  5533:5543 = -0.38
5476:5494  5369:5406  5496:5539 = -0.16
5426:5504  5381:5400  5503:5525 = -0.63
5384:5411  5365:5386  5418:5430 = 0.52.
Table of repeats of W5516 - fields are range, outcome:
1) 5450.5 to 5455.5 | 6.14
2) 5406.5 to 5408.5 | 5.68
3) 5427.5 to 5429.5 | 5.91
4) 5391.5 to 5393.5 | 5.88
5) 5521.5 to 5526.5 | 5.8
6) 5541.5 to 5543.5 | 5.79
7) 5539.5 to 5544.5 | 5.78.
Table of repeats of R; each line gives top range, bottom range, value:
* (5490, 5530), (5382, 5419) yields 1.04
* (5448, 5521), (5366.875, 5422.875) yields 1.04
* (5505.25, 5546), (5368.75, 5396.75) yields 1.03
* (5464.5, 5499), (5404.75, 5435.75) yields 1.01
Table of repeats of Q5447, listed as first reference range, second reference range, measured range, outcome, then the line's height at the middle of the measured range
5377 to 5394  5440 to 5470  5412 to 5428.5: -0.01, 5.96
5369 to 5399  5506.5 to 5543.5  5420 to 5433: -0.19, 5.87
